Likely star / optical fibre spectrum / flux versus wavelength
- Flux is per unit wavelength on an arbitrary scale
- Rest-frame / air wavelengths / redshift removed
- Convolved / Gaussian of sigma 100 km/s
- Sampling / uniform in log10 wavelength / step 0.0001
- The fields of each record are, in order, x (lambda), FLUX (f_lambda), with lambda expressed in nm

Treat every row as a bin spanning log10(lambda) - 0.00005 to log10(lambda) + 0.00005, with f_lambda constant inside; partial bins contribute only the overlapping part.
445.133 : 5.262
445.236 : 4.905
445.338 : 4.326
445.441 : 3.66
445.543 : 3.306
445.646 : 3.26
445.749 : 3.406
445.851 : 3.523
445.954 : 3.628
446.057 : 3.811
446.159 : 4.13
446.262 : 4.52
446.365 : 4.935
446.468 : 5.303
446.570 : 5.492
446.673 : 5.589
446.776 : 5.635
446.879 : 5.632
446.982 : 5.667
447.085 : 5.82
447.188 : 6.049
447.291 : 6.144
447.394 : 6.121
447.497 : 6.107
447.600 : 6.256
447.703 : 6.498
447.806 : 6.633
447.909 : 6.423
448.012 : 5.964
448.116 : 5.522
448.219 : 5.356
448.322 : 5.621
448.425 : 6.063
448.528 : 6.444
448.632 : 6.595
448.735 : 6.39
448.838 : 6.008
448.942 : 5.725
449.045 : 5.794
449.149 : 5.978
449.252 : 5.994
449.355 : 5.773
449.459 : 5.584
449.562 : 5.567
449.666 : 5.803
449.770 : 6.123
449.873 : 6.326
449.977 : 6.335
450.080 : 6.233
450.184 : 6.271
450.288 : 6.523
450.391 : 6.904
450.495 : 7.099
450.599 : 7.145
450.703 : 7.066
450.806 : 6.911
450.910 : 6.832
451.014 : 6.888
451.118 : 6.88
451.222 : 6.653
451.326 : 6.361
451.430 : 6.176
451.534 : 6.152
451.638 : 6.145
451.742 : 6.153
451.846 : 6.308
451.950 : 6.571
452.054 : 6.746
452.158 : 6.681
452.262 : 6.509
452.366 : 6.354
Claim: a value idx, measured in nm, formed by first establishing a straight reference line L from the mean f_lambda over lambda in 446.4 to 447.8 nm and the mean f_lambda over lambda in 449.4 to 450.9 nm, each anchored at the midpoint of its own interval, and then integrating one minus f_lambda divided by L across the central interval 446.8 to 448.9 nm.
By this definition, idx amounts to -0.01 nm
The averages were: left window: 5.89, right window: 6.43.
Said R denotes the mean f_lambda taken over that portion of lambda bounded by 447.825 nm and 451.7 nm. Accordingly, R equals 6.26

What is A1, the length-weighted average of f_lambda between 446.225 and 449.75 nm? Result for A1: 5.86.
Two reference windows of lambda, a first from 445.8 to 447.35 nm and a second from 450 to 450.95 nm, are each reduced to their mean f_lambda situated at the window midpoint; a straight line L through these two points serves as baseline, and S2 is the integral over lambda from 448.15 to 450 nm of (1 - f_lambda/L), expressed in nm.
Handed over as 0.06 nm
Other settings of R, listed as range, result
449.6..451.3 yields 6.61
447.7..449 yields 6.08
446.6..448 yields 6.03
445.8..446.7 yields 4.52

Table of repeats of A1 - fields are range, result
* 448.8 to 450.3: 5.99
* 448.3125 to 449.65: 5.97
